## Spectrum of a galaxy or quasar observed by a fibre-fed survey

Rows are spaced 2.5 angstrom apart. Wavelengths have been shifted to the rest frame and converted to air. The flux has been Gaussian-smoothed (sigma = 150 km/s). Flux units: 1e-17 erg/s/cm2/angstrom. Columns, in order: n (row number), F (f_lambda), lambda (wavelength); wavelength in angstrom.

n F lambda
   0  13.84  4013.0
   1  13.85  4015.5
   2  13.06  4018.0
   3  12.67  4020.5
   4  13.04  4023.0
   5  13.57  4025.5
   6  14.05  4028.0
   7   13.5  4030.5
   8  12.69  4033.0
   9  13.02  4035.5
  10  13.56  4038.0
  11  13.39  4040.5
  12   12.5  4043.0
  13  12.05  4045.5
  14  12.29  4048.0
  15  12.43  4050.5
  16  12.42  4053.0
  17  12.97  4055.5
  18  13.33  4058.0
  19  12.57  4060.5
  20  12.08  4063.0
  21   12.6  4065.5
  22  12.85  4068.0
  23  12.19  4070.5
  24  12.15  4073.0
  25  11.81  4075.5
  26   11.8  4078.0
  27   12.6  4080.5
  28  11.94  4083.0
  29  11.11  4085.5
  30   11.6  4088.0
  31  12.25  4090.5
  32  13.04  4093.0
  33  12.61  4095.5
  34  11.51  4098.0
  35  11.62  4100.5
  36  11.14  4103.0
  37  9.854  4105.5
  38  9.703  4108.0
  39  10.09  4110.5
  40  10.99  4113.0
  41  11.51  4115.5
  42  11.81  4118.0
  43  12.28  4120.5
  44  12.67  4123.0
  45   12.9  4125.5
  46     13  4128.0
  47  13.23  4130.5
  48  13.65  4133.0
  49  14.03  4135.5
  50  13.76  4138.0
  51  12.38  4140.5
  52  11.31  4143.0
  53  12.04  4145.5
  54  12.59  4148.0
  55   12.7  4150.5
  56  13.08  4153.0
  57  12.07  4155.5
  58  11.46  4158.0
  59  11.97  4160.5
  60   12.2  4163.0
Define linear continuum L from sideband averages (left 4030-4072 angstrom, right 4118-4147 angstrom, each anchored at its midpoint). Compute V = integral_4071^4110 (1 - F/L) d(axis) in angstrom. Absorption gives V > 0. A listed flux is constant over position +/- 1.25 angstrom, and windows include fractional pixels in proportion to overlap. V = 3.4 angstrom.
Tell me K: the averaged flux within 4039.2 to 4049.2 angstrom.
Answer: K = 12.6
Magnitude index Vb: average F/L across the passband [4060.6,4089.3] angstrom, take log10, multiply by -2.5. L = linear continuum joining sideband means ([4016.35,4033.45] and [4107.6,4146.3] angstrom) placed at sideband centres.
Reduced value 0.06 mag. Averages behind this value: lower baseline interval 13.3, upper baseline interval 12.3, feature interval 12.1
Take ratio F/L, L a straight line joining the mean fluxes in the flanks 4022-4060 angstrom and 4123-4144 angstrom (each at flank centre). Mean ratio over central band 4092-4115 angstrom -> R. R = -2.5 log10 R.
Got 0.17 mag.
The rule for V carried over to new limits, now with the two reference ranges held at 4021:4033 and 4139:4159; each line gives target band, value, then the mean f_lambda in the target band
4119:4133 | -0.5 angstrom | 12.9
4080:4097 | 0.9 angstrom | 12.1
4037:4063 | 0.9 angstrom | 12.7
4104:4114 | 1.9 angstrom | 10.2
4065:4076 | 0.5 angstrom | 12.3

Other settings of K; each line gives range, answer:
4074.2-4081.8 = 12.1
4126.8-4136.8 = 13.5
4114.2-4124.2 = 12.1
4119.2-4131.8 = 12.8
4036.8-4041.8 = 13.5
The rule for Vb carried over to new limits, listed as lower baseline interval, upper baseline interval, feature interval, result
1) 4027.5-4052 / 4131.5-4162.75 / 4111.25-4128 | 0.05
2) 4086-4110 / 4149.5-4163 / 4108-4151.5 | -0.04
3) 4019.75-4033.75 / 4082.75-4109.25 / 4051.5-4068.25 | -0.02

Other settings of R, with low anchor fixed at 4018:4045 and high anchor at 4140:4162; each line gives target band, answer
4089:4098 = 0.02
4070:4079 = 0.07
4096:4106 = 0.12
